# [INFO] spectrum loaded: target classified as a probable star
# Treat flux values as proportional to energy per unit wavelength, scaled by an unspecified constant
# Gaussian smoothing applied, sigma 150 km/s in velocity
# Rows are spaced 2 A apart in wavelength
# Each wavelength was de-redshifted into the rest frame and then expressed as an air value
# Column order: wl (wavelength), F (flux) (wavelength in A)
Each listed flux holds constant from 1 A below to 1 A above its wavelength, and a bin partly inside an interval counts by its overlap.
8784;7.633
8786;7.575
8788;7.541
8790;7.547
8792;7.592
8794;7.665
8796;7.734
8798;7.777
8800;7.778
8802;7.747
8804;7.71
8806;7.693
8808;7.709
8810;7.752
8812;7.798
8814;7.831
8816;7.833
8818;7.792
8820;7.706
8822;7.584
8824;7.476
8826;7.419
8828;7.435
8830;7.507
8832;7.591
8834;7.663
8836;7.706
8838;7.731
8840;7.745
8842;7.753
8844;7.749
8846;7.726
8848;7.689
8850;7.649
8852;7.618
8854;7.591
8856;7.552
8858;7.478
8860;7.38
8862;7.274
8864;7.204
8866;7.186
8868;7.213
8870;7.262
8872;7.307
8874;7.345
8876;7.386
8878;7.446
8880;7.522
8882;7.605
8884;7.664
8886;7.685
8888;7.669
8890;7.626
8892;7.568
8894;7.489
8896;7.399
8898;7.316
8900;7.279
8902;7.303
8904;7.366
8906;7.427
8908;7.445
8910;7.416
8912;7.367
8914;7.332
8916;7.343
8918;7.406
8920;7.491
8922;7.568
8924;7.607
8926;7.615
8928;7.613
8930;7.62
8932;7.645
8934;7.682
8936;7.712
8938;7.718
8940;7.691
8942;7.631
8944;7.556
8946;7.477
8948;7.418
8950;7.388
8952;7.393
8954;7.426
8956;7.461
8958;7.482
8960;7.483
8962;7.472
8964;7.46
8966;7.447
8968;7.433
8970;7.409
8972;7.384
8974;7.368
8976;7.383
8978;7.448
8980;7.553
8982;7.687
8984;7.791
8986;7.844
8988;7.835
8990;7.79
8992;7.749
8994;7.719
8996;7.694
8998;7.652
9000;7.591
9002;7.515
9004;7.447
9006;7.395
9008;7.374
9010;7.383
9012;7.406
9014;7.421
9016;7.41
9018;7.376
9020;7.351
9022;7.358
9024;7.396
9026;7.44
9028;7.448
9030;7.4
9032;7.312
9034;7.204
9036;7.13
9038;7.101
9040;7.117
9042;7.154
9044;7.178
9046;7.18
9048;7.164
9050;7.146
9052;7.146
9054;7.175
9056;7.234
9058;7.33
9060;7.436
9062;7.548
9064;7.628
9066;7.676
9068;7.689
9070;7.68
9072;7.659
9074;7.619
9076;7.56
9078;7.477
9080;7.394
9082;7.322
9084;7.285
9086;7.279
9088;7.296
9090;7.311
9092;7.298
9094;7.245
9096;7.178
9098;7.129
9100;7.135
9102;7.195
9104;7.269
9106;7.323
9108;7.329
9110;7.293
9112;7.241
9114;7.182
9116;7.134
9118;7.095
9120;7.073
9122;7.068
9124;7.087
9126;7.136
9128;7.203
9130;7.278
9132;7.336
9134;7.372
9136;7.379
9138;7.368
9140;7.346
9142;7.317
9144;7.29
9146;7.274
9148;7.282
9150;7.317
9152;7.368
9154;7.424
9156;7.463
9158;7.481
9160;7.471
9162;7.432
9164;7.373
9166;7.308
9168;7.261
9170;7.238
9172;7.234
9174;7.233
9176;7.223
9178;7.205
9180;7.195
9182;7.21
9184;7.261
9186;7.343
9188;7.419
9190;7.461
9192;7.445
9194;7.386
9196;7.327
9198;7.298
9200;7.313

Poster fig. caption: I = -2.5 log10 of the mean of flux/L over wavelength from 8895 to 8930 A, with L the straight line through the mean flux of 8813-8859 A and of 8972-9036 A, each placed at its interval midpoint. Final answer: 0.02 mag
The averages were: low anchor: 7.64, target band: 7.43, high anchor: 7.5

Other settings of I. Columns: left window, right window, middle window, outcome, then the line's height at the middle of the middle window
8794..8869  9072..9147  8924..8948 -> -0.019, 7.49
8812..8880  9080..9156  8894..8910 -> 0.016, 7.49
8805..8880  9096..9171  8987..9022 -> -0.019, 7.4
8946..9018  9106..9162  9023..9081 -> 0.006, 7.41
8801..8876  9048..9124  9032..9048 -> 0.031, 7.37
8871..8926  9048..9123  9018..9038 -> 0.006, 7.37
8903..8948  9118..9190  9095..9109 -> 0.019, 7.35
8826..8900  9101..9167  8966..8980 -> 0.001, 7.42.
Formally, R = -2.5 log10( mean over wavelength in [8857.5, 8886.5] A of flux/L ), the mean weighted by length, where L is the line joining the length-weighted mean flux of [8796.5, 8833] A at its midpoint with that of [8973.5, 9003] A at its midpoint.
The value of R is 0.04 mag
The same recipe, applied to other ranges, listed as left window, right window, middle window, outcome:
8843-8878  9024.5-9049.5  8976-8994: -0.06 mag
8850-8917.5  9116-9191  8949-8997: -0.02 mag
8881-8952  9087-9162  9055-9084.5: -0.02 mag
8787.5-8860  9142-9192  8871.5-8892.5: 0.01 mag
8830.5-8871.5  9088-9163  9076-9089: -0.01 mag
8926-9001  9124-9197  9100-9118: 0.02 mag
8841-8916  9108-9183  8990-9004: -0.04 mag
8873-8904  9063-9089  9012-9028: 0.01 mag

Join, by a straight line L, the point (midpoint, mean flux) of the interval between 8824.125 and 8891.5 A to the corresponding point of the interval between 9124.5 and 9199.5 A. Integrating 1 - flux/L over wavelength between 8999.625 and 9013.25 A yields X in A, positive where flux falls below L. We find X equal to 0.0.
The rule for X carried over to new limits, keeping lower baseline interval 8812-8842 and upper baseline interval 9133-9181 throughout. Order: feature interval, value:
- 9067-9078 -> -0.3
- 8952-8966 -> 0.1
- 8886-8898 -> 0.1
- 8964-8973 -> 0.1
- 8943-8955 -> 0.1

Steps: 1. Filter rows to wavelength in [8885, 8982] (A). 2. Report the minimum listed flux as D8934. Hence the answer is 7.279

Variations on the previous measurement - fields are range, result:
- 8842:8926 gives 7.186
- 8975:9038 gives 7.101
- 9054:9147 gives 7.068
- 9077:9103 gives 7.129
